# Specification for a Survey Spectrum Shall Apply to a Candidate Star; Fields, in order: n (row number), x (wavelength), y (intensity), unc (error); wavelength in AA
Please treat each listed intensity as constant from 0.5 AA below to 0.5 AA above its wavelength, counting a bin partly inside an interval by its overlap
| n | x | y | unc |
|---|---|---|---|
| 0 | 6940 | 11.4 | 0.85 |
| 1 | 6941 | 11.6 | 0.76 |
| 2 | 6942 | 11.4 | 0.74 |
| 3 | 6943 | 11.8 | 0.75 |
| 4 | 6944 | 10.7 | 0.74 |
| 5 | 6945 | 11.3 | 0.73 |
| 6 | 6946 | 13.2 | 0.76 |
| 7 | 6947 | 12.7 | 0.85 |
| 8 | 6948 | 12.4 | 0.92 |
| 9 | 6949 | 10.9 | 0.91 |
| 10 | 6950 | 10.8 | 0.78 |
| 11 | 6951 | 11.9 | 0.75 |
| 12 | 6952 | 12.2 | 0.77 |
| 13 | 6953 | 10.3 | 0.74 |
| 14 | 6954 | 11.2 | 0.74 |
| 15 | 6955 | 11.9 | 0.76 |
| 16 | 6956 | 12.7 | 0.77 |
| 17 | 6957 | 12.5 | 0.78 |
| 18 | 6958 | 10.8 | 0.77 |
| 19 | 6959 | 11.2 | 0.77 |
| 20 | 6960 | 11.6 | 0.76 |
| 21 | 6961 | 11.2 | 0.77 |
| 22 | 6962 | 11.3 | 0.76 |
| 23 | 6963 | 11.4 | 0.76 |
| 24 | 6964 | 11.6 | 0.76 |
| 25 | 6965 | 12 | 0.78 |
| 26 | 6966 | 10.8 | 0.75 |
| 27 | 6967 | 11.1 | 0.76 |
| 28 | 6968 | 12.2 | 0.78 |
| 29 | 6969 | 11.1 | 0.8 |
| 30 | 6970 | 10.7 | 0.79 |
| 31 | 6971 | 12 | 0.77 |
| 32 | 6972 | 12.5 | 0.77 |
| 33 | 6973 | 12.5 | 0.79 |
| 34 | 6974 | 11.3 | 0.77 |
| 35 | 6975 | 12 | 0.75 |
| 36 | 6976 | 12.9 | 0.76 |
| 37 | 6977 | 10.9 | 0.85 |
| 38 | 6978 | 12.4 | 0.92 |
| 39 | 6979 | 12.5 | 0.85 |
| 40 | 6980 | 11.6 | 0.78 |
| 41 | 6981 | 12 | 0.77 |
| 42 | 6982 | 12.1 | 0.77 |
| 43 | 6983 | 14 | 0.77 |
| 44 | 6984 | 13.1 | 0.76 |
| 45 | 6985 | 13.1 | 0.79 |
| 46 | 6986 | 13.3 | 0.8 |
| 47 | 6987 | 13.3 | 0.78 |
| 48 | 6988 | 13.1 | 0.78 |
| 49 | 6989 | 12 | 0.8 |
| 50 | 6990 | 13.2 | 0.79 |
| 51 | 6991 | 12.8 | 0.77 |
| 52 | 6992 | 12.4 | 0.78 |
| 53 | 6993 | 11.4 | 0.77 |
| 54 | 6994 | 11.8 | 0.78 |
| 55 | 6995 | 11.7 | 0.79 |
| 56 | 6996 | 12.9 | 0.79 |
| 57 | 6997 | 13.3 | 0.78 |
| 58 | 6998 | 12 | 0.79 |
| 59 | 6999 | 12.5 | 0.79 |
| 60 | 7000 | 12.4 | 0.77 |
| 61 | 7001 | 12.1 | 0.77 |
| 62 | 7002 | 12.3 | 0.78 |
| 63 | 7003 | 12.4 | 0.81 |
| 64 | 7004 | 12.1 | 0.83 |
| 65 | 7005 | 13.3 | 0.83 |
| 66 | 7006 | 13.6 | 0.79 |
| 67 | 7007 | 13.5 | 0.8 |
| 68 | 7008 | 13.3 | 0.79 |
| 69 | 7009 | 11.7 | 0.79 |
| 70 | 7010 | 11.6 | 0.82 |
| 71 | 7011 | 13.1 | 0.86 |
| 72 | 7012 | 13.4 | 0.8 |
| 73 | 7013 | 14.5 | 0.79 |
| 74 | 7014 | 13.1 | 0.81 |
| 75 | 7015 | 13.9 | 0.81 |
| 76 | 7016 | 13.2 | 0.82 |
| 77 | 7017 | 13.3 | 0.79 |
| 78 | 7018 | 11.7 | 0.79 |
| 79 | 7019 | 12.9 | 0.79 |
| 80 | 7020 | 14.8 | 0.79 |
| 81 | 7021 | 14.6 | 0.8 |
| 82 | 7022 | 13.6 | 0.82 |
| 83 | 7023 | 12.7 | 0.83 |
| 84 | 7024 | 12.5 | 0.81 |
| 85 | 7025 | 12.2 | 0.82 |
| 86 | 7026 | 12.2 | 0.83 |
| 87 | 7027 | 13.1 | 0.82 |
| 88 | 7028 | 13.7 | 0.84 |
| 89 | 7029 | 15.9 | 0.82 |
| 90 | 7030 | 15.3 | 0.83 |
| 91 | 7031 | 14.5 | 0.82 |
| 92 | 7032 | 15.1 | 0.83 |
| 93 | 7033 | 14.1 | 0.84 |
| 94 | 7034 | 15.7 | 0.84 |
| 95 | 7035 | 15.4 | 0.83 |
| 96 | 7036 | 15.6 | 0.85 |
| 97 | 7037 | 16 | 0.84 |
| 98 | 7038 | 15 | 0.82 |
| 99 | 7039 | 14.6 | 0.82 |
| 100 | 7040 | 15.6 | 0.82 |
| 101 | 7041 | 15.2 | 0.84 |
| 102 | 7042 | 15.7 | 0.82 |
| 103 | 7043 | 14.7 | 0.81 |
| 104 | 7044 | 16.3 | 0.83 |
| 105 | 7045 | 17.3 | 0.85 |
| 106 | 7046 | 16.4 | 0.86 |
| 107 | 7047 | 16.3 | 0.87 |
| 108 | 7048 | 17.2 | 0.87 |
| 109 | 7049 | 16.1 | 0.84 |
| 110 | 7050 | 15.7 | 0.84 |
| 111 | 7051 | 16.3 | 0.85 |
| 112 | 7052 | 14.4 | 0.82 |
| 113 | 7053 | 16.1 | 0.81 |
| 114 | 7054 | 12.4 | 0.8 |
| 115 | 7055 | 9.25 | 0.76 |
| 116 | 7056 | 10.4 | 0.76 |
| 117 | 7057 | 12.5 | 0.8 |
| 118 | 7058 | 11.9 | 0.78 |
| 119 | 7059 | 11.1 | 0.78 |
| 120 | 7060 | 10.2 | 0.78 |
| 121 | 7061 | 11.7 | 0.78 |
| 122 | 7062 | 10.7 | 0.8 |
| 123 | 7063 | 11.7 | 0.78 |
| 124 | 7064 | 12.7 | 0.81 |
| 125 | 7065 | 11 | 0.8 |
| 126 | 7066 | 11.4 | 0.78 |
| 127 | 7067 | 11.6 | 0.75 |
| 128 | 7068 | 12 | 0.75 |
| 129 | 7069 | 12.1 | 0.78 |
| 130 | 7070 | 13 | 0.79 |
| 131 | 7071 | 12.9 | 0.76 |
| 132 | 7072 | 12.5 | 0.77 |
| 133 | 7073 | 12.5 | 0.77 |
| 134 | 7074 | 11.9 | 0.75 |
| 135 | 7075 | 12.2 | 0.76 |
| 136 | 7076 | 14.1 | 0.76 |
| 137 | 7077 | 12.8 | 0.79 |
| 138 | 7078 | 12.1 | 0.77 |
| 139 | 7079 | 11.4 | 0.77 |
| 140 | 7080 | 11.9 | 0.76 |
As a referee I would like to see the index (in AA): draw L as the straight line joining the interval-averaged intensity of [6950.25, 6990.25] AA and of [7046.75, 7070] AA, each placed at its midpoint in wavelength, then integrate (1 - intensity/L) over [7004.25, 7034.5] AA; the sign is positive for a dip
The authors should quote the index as -2.7 AA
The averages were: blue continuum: 12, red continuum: 12.8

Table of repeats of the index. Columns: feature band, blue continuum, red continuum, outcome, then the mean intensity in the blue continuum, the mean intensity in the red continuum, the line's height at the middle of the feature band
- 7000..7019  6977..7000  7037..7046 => 1.2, 12.5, 15.6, 13.8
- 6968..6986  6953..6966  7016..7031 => -0.2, 11.5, 13.5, 12.1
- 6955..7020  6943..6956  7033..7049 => 4.8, 11.7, 15.8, 13.4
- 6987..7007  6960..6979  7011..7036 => 0.4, 11.7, 13.8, 12.8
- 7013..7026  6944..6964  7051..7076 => -1.4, 11.6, 12.1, 11.9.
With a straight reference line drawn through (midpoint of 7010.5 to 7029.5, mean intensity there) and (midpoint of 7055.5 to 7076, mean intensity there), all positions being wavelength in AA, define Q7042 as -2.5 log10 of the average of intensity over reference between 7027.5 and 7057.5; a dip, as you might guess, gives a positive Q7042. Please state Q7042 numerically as -0.183 mag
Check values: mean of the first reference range 13.4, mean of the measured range 15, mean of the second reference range 11.9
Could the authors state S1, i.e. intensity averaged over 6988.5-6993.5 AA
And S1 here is 12.4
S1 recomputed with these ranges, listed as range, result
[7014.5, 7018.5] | 13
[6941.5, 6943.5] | 11.6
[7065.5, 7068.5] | 11.7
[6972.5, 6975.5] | 11.9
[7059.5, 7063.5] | 11.1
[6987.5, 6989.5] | 12.6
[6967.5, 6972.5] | 11.7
